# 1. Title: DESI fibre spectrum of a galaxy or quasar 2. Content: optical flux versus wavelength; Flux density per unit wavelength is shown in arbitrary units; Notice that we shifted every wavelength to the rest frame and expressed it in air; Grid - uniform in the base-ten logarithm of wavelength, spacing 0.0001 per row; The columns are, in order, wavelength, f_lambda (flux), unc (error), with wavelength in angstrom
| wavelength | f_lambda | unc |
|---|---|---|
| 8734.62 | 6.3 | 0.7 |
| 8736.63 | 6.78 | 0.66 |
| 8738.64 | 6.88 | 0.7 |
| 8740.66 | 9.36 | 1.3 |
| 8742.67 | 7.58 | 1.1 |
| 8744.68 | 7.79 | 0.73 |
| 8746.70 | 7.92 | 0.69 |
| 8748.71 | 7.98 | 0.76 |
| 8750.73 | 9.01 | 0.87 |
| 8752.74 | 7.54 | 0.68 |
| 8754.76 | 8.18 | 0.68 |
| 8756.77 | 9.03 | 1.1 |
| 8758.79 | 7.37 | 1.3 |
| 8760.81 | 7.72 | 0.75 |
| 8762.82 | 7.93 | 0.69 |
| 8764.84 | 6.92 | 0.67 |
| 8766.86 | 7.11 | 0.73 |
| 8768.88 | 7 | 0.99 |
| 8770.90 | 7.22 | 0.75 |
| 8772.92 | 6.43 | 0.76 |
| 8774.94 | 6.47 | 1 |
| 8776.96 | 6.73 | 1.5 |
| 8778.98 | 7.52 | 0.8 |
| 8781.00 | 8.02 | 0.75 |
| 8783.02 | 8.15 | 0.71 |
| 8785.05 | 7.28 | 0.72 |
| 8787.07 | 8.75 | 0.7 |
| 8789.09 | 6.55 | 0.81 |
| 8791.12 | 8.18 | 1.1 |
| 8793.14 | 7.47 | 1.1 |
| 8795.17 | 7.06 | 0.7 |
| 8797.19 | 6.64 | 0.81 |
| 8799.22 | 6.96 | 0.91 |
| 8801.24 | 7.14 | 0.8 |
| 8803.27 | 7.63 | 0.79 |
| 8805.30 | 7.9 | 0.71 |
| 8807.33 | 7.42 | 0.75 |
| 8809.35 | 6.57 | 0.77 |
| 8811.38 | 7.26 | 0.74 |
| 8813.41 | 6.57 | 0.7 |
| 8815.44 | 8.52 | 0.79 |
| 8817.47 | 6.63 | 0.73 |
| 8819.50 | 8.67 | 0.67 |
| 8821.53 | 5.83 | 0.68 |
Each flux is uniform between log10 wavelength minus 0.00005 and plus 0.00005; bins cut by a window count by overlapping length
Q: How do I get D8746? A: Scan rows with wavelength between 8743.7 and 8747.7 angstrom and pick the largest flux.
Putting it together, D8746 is 7.92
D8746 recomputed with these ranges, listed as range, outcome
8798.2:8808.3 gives 7.9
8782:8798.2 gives 8.75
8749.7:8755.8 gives 9.01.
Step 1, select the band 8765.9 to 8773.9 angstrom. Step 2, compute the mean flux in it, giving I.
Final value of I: 6.94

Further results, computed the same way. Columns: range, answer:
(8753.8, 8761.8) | 8.07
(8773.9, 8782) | 7.18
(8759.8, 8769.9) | 7.34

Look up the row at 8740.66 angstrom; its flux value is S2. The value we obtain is 9.36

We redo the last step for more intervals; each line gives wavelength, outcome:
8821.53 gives 5.83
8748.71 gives 7.98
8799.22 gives 6.96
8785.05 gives 7.28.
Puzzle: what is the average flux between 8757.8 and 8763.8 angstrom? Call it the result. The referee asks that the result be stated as 7.68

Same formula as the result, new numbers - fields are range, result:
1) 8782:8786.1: 7.72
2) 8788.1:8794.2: 7.39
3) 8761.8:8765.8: 7.44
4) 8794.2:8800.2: 6.89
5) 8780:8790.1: 7.75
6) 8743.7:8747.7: 7.84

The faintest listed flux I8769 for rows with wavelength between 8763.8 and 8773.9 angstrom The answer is 6.43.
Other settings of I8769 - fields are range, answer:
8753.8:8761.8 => 7.37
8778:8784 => 7.52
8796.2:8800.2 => 6.64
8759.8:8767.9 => 6.92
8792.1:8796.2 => 7.06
